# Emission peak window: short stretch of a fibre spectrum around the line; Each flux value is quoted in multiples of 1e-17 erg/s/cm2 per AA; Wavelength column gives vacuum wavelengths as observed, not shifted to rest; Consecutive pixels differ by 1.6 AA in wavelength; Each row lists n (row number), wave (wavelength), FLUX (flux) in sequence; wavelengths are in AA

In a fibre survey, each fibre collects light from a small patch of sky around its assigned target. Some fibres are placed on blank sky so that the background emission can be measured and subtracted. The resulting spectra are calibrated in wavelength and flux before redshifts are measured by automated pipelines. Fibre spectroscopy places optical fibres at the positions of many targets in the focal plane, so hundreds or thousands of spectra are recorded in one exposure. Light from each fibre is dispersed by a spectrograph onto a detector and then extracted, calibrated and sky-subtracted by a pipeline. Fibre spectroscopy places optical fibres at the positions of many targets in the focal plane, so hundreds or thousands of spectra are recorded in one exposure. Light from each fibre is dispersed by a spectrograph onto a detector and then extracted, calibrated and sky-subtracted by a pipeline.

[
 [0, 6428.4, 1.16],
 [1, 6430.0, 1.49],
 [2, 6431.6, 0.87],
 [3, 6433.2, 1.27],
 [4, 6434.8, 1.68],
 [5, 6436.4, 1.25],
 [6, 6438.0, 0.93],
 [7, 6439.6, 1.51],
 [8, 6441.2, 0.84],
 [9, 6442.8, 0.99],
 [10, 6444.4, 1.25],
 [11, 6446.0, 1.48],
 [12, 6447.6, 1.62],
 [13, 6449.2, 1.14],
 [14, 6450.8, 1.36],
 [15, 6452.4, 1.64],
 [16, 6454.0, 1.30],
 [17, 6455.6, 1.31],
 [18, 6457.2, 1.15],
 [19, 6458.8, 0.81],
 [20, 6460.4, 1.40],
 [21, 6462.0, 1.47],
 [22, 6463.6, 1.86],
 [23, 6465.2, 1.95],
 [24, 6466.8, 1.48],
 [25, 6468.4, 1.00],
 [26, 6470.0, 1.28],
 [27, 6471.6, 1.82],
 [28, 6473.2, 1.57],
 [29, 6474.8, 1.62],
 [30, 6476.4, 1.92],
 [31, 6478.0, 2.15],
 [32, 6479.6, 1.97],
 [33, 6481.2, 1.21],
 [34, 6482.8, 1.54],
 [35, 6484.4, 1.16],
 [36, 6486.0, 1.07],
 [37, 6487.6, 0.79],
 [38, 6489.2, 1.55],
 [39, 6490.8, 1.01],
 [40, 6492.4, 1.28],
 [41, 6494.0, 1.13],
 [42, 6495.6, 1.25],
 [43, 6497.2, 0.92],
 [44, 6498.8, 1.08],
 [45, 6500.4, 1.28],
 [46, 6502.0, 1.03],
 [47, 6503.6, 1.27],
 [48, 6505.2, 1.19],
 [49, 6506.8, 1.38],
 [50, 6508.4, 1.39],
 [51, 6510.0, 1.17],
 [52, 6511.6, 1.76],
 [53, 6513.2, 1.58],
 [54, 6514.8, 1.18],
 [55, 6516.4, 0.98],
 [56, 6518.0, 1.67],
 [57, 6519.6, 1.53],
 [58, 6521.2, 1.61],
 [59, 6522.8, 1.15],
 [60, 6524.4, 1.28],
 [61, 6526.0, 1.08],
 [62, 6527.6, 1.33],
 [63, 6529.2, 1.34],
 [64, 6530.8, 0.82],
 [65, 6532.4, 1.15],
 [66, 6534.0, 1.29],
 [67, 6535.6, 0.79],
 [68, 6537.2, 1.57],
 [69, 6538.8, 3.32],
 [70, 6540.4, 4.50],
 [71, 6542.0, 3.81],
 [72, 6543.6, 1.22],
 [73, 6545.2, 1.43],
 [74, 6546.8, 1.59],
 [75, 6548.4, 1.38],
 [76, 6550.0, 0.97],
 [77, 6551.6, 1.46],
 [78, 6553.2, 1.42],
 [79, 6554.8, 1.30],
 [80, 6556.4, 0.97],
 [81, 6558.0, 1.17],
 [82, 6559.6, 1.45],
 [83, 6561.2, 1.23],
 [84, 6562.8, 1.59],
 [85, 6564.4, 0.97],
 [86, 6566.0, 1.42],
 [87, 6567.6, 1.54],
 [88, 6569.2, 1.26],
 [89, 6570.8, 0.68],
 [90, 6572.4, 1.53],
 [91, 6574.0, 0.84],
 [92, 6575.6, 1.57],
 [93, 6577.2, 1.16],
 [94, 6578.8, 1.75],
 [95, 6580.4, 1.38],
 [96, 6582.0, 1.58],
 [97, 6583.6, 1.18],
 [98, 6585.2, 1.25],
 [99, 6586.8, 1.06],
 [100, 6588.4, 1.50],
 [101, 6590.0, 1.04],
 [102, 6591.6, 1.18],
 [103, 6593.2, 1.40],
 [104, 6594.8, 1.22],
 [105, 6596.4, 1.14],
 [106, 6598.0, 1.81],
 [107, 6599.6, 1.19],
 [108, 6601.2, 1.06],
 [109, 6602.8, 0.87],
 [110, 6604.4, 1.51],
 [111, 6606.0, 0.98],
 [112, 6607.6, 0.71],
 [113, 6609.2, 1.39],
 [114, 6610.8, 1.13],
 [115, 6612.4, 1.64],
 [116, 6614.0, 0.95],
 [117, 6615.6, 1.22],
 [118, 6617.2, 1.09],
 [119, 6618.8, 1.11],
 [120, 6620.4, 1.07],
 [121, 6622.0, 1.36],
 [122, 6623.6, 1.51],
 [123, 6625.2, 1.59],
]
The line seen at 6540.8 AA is [O III] 5007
